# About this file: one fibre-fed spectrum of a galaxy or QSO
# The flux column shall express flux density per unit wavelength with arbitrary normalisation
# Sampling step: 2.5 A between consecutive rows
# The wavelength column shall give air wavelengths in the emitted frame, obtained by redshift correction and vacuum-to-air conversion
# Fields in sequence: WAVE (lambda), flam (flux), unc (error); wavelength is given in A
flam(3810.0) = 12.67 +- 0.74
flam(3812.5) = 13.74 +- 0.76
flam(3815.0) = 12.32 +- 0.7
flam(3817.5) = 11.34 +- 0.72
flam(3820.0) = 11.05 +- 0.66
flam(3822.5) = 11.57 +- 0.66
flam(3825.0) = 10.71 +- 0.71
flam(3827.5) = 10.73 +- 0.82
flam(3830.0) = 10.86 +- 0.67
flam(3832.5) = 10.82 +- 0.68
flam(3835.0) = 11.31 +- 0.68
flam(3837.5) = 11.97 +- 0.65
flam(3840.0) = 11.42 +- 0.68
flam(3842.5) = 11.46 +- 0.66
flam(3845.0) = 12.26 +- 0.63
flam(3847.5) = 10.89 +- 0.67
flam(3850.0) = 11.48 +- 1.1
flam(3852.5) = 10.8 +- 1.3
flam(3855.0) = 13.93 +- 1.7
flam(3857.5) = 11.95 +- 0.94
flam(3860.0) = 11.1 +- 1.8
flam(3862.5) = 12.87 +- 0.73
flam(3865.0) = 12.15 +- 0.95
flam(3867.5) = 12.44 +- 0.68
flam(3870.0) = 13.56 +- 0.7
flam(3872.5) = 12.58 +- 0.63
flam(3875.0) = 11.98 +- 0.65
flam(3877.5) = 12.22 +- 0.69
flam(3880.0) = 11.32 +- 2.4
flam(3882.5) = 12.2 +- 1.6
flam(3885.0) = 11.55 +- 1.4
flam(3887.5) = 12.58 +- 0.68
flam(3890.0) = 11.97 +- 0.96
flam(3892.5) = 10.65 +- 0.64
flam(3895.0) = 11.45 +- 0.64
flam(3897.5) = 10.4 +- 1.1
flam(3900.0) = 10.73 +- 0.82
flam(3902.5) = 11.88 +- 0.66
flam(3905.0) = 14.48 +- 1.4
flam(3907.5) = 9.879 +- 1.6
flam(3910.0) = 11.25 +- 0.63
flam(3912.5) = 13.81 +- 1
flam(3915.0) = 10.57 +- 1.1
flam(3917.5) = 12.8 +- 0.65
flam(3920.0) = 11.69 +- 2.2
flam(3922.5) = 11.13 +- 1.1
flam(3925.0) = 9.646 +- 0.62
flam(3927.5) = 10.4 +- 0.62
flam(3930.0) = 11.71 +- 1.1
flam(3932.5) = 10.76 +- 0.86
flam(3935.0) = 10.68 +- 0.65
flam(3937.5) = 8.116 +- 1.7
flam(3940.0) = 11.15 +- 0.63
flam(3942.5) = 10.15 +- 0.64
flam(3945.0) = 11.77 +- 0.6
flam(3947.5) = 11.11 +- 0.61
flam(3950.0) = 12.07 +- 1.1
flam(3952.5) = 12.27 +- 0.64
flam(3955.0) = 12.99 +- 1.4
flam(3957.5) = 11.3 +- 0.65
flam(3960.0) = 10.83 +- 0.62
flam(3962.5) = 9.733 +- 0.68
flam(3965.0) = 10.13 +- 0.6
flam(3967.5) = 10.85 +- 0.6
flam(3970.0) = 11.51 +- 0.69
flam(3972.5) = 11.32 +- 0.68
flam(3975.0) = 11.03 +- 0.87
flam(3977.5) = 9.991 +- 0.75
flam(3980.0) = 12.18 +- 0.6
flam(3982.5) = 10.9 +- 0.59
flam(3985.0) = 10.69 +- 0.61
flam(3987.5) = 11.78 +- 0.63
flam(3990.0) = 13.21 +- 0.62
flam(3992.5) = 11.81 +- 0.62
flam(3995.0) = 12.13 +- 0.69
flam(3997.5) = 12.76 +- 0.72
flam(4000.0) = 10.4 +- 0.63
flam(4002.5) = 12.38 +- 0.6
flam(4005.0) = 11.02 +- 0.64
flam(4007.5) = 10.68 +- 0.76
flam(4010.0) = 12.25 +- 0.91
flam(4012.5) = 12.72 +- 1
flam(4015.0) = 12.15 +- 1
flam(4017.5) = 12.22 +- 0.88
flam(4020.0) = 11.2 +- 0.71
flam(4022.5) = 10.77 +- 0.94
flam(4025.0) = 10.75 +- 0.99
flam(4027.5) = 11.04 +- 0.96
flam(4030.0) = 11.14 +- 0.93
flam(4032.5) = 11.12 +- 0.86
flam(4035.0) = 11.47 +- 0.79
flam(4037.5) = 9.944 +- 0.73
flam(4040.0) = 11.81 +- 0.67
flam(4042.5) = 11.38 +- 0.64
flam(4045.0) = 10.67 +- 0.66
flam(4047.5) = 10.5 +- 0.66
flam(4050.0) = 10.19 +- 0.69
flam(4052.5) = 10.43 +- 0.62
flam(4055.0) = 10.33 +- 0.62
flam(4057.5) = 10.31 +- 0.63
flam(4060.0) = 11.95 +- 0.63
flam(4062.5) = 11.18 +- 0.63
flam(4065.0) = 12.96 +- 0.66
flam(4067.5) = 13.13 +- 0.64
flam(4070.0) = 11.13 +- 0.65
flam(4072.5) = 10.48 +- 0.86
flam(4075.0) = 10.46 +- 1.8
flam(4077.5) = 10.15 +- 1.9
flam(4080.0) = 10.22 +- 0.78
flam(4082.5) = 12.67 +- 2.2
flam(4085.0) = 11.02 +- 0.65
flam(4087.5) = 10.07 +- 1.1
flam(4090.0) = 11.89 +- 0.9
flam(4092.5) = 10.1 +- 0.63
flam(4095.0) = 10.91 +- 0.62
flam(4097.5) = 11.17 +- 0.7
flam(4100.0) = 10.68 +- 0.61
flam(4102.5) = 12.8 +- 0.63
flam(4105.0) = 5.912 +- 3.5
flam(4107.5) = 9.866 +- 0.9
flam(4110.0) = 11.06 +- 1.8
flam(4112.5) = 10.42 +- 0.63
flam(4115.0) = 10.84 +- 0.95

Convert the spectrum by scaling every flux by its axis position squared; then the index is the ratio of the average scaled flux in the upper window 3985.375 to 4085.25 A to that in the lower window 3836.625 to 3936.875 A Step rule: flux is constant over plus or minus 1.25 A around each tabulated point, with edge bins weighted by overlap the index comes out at 1.05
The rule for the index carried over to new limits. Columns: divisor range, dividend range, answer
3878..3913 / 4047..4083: 1.03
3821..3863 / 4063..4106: 1.08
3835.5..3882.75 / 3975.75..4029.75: 1.03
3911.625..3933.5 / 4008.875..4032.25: 1.07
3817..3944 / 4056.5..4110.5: 1.05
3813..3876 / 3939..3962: 1.03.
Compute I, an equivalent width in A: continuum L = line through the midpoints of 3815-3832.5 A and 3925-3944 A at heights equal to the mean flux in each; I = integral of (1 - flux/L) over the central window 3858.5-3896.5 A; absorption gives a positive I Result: -4.5 A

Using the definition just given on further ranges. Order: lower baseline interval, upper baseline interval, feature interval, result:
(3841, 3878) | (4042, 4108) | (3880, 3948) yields 2.9 A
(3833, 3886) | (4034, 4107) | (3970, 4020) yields -1.7 A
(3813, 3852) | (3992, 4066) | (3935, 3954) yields 0.6 A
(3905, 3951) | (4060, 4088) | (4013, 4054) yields 0.6 A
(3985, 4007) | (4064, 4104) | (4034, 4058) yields 1.6 A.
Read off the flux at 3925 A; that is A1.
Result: 9.646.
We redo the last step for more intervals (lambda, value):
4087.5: 10.07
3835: 11.31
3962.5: 9.733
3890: 11.97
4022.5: 10.77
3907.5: 9.879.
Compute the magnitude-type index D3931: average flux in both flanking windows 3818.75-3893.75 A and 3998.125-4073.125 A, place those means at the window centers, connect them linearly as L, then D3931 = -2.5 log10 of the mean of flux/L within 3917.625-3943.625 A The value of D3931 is 0.09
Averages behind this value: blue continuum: 11.7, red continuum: 11.3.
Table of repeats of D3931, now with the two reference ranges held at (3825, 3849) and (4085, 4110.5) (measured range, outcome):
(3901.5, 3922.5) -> -0.09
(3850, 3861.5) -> -0.07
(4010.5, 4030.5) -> -0.08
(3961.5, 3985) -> 0.00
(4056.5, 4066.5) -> -0.11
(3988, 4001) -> -0.12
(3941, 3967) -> -0.03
